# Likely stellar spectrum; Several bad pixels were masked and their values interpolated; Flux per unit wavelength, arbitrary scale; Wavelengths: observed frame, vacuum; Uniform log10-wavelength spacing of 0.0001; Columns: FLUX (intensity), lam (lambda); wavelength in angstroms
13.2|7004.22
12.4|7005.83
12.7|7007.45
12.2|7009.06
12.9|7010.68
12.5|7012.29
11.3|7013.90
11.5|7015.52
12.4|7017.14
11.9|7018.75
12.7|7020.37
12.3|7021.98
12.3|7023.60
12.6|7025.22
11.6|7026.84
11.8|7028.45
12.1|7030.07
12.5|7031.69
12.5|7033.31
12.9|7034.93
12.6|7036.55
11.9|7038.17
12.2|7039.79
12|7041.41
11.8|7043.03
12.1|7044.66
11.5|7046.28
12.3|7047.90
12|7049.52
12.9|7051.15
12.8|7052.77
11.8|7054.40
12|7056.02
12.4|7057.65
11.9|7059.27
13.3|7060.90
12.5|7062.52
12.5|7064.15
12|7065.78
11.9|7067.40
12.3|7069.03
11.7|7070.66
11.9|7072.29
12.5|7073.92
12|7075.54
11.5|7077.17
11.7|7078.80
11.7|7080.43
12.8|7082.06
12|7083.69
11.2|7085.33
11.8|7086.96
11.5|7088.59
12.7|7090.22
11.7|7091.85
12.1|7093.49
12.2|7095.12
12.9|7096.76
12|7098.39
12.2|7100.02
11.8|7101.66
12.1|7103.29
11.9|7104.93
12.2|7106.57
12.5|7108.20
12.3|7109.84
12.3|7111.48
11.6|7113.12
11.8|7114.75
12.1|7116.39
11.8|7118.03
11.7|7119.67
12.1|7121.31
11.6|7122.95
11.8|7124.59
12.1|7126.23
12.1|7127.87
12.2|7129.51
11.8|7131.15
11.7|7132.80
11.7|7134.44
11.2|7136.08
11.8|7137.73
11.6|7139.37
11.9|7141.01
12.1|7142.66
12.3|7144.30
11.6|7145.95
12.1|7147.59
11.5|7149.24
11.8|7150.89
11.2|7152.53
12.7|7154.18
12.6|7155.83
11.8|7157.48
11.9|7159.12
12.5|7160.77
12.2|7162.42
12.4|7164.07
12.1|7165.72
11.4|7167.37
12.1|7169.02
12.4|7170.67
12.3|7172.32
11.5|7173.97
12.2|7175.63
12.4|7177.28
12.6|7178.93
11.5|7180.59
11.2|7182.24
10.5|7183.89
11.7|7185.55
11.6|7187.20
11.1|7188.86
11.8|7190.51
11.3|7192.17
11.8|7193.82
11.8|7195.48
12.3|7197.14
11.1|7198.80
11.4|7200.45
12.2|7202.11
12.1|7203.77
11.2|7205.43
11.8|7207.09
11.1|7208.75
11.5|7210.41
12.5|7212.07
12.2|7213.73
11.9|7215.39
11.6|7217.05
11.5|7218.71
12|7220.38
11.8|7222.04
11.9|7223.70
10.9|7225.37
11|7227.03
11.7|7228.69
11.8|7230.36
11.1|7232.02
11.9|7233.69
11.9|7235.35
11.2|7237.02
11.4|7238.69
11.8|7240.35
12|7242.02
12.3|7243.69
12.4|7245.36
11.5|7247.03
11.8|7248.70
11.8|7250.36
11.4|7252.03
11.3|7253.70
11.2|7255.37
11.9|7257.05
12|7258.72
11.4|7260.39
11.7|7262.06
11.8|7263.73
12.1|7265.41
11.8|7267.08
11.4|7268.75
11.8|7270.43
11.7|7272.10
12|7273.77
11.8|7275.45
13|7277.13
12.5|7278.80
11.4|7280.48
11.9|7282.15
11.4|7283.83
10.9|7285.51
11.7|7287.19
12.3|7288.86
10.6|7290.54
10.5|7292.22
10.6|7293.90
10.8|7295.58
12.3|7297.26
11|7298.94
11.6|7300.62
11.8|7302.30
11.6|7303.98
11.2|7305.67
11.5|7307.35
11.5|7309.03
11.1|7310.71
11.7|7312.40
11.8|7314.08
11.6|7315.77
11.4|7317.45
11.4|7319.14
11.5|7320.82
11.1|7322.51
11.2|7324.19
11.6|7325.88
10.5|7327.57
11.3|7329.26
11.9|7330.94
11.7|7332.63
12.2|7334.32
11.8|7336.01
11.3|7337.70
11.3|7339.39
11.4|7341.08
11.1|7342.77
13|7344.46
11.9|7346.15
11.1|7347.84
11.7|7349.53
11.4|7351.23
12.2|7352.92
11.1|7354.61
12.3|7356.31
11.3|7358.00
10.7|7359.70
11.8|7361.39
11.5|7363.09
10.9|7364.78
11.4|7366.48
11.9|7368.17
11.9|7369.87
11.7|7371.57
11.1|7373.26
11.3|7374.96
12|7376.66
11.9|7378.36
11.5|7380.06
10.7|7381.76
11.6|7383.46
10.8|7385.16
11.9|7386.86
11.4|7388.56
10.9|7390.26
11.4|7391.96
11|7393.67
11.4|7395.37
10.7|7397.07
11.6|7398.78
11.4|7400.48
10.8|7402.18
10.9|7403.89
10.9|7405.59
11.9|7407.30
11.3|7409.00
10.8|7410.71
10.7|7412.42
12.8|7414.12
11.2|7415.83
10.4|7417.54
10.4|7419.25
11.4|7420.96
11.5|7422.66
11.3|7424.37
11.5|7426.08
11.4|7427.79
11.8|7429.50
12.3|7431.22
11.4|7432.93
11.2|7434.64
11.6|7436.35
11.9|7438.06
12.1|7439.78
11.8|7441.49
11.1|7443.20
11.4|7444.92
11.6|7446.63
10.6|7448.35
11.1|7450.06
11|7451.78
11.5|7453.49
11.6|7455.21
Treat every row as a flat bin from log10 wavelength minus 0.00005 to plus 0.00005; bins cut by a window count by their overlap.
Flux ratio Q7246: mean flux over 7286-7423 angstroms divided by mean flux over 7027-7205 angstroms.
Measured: 0.95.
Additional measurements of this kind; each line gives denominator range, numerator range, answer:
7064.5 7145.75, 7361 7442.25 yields 0.95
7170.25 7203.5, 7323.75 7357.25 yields 0.99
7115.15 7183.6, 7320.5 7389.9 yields 0.96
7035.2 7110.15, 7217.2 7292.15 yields 0.96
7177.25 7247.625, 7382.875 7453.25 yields 0.97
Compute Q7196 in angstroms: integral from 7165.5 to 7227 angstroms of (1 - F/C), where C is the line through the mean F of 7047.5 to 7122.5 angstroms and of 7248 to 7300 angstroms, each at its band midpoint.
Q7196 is 0.5 angstroms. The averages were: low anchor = 12.1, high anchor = 11.6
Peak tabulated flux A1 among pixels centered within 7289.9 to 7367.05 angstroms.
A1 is 13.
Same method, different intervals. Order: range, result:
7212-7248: 12.5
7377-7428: 12.8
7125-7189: 12.7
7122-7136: 12.2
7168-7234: 12.6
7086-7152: 12.9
